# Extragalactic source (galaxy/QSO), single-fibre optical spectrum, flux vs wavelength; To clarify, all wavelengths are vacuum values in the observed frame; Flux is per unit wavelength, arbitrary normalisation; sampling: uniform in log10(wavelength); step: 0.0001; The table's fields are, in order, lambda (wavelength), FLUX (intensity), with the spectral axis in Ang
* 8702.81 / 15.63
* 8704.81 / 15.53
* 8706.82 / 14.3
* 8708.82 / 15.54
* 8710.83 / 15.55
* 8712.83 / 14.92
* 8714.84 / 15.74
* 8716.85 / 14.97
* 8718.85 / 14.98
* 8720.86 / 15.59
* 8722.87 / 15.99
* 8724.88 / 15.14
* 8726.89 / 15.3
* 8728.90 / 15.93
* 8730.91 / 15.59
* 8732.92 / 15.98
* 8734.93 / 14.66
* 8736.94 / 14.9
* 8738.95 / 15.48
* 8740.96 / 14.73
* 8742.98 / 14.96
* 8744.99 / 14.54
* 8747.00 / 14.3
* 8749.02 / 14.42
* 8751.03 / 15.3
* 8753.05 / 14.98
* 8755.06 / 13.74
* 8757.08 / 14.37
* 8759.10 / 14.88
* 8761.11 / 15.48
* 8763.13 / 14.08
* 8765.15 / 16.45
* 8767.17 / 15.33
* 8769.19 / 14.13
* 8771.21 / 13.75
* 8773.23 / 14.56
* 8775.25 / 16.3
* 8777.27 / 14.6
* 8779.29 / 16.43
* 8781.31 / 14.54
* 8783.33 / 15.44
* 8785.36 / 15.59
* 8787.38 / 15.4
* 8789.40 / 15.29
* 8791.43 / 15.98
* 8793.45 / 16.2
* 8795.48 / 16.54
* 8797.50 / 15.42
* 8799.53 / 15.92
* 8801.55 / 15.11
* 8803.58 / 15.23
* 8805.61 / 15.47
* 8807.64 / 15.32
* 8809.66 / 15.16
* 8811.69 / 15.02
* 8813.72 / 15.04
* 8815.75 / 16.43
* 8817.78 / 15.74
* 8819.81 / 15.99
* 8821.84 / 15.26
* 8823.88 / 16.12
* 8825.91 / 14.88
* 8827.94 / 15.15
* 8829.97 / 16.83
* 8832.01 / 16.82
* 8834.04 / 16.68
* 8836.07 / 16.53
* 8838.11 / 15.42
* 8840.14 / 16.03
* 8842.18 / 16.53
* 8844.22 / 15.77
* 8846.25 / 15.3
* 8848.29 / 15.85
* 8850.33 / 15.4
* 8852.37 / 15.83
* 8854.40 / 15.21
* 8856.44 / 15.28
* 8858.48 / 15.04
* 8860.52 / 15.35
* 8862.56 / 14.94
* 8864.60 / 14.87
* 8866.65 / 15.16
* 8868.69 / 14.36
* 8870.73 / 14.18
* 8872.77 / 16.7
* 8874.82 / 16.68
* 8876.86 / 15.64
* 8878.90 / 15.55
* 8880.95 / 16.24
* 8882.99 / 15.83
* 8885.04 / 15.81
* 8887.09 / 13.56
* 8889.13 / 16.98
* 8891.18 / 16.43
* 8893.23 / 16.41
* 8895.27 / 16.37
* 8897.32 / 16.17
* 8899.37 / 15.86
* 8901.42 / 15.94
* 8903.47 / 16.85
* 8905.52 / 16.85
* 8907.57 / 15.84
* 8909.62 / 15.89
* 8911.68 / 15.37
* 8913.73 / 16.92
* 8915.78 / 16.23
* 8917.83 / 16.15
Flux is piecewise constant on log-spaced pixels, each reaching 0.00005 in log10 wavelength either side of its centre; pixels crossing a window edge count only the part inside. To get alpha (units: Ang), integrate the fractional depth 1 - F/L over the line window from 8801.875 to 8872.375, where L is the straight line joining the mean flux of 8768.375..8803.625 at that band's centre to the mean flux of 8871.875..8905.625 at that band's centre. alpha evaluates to 0.8 Ang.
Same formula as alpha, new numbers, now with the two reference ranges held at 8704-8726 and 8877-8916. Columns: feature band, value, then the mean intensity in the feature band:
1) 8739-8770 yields 1.3 Ang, 14.8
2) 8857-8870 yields 0.8 Ang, 14.9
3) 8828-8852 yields -0.4 Ang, 16.1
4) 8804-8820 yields 0.2 Ang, 15.5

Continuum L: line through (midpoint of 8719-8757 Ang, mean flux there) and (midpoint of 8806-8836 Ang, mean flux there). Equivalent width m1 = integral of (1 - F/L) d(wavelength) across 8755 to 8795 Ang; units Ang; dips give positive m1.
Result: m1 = 0.5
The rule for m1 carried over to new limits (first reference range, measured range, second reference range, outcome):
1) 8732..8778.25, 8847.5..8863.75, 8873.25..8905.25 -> 0.4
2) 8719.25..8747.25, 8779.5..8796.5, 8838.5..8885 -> -0.3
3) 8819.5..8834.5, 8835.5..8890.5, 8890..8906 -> 2.0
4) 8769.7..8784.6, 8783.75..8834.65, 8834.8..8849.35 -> -0.7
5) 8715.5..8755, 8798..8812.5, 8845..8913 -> 0.1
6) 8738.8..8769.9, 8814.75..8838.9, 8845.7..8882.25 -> -1.2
